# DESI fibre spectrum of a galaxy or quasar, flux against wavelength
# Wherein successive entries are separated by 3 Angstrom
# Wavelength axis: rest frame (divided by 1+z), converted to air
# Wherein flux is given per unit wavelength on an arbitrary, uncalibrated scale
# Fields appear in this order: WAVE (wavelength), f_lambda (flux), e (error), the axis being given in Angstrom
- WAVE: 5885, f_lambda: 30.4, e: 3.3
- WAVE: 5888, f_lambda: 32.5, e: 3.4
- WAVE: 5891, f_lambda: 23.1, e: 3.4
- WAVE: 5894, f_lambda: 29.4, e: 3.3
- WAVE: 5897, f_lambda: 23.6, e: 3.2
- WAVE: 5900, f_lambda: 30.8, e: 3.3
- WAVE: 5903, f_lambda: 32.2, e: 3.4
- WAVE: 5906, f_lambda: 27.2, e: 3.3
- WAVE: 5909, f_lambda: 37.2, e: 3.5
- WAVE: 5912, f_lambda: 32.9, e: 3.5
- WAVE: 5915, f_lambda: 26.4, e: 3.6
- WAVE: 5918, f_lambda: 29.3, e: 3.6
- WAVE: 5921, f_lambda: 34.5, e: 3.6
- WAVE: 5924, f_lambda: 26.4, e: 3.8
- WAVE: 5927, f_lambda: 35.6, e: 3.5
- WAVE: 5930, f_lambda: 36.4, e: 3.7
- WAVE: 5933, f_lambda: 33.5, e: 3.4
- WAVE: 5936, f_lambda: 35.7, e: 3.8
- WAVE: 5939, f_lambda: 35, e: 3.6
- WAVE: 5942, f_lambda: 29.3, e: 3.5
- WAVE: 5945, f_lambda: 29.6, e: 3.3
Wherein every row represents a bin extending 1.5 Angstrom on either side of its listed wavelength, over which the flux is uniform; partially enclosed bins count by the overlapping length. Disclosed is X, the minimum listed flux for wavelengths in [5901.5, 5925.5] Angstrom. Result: 26.4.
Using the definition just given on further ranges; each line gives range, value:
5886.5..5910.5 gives 23.1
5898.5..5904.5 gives 30.8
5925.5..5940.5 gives 33.5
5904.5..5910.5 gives 27.2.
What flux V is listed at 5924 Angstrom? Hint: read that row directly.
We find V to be 26.4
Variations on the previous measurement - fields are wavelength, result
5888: 32.5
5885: 30.4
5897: 23.6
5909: 37.2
